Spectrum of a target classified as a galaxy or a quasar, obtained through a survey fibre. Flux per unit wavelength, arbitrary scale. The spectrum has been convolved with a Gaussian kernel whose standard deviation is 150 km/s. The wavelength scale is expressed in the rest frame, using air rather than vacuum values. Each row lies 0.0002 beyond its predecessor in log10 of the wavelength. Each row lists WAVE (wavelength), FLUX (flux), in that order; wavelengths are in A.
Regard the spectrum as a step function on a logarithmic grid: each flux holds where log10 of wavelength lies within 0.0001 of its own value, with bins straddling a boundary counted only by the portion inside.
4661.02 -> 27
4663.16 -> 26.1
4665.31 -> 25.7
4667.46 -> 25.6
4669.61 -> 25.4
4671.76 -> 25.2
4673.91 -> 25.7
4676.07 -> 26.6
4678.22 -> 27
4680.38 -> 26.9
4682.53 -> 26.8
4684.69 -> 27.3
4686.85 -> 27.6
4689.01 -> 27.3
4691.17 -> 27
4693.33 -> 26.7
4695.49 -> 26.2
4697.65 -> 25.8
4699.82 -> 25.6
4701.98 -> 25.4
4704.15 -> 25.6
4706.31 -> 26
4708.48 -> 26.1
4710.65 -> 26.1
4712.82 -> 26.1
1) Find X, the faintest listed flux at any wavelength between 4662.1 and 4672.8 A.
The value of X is 25.2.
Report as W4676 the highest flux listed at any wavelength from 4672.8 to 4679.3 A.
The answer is 27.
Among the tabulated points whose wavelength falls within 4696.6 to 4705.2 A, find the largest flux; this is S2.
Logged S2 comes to 25.8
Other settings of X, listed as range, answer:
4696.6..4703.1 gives 25.4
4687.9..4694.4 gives 26.7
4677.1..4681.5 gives 26.9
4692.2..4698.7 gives 25.8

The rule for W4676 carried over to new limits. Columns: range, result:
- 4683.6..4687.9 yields 27.6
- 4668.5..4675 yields 25.7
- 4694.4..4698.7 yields 26.2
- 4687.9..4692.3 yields 27.3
